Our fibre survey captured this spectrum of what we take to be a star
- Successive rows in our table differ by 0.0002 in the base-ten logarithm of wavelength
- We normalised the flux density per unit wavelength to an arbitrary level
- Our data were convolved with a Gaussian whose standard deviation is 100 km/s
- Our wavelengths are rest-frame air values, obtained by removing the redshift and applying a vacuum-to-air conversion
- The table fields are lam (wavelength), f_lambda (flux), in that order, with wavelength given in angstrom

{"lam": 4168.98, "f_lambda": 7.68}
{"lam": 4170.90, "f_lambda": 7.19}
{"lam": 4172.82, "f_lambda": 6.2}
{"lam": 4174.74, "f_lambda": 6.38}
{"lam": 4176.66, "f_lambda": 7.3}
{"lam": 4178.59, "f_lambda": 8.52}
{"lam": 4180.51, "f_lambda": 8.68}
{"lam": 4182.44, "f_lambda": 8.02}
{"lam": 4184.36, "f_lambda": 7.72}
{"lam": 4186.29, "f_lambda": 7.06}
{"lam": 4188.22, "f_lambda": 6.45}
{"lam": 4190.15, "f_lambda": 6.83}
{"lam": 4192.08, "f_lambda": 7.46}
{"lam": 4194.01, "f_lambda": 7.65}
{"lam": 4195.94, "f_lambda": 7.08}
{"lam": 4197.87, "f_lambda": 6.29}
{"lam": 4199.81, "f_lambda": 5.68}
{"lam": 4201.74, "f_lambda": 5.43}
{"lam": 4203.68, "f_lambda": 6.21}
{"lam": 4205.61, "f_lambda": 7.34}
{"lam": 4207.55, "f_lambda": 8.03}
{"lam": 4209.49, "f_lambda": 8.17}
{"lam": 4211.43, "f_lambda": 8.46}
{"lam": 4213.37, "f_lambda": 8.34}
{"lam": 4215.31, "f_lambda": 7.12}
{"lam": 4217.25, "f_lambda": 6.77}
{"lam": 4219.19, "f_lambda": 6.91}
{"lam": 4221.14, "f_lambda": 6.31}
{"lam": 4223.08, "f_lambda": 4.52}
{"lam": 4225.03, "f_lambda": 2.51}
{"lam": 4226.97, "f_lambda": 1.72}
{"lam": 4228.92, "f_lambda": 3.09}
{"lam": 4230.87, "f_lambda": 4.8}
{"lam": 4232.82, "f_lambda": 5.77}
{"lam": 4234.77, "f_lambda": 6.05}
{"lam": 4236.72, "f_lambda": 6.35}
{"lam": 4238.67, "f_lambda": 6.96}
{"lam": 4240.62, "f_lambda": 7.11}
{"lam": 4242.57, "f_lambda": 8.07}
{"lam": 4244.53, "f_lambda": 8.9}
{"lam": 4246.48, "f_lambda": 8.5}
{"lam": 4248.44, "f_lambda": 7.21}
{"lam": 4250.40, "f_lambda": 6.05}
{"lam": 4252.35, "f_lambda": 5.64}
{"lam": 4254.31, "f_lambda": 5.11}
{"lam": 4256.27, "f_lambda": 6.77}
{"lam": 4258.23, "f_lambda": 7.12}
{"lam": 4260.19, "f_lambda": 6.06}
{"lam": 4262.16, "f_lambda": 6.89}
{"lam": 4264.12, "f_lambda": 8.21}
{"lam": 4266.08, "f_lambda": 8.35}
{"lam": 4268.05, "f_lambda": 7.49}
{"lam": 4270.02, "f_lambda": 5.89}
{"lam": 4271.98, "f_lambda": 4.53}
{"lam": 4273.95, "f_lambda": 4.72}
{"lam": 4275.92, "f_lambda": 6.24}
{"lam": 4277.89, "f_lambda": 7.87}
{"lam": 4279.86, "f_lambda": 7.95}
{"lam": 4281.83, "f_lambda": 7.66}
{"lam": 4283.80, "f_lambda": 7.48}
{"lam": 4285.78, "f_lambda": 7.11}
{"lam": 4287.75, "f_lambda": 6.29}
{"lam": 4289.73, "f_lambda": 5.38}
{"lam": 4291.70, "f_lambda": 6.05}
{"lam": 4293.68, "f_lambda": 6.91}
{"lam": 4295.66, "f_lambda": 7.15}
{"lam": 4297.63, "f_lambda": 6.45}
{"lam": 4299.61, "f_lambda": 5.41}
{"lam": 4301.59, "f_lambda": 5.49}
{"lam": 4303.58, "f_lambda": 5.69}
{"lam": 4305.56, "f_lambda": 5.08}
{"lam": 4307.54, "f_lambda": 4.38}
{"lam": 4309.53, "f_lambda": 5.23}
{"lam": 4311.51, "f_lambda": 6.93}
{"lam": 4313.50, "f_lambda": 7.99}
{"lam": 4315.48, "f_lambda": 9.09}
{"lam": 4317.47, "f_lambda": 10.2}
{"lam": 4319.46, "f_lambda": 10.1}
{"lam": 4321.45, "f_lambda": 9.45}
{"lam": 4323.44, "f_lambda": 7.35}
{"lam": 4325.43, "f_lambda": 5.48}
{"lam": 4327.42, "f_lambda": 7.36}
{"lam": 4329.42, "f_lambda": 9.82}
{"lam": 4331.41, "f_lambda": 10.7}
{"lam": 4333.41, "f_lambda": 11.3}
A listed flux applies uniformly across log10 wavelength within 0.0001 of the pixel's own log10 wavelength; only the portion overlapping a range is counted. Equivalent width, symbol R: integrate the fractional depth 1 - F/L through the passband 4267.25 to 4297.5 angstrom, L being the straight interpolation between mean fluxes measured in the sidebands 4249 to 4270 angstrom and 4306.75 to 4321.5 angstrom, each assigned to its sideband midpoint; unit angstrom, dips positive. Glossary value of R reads 2.7 angstrom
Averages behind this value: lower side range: 6.74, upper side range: 7.87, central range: 6.57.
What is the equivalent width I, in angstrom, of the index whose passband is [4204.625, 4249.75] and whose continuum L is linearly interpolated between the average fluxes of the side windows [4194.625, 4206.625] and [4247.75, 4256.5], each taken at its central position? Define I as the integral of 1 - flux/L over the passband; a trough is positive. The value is -1.8 angstrom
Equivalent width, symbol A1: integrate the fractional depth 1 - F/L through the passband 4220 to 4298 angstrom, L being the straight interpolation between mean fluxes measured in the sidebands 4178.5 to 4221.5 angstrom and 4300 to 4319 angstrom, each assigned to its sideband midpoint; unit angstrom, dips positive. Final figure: 6.9 angstrom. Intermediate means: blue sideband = 7.23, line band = 6.33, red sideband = 6.73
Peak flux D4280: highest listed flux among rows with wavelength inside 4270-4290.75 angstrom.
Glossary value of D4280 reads 7.95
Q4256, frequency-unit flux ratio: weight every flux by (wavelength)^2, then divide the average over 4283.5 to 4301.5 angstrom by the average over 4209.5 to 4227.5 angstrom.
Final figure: 1.1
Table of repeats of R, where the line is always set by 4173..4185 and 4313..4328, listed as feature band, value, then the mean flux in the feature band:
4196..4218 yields 2.09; 7.08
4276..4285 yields 0.70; 7.57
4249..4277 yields 5.99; 6.38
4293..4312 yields 5.70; 5.83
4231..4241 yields 2.14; 6.27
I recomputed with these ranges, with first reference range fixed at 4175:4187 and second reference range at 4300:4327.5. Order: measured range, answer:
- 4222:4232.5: 5.6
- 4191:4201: 1.2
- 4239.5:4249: -0.6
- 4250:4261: 1.9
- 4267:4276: 1.9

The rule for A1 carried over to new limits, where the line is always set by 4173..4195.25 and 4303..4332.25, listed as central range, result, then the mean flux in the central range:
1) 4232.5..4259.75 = 2.5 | 6.84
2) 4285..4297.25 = 1.9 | 6.47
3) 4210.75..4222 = 0.3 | 7.3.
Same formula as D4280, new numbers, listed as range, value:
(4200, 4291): 8.9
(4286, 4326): 10.2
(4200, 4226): 8.46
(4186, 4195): 7.65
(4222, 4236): 6.05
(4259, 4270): 8.35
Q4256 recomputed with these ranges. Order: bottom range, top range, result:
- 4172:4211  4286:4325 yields 1.01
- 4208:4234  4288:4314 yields 1.08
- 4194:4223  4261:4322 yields 1.03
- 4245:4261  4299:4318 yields 1.00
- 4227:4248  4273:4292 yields 1.08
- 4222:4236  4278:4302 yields 1.67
